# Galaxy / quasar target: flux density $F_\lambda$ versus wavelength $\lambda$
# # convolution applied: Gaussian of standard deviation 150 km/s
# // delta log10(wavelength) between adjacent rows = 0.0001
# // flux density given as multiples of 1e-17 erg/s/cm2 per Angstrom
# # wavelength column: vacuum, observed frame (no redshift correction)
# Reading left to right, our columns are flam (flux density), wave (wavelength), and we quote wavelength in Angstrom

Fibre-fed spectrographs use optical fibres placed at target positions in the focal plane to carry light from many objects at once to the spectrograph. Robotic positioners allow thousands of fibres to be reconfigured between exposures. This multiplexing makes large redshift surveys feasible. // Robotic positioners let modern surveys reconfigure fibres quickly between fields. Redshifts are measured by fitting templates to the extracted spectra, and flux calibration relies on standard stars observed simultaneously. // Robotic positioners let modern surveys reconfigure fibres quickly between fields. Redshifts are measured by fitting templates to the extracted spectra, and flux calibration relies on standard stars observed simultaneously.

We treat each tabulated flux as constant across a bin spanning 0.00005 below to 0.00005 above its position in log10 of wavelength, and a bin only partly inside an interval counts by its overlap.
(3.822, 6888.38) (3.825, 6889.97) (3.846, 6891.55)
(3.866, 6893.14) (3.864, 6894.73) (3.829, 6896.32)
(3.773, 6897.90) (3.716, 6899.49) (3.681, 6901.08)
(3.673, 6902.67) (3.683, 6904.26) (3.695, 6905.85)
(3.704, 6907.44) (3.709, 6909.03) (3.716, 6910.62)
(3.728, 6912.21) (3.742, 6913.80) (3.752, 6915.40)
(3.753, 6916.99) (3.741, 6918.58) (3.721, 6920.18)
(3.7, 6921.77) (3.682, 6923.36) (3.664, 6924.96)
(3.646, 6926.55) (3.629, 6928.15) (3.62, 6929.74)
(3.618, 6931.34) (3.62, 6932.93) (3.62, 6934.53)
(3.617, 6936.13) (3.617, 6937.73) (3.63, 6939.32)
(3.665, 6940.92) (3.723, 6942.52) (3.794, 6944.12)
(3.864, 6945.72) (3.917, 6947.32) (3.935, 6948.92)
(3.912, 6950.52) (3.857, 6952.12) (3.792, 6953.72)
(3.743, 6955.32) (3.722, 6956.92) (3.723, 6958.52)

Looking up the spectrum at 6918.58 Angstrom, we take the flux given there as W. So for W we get 3.741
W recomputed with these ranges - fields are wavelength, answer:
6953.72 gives 3.792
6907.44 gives 3.704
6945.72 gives 3.864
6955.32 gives 3.743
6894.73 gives 3.864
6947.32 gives 3.917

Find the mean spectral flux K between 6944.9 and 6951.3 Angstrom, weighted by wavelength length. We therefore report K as 3.91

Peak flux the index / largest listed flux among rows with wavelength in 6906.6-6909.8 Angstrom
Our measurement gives 3.709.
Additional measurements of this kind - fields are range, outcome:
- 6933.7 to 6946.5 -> 3.864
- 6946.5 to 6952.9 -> 3.935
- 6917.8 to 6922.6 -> 3.741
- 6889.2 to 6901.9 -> 3.866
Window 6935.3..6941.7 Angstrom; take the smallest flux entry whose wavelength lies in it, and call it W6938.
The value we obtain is 3.617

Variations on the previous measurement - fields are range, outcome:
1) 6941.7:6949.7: 3.723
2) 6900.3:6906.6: 3.673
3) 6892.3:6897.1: 3.829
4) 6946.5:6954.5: 3.792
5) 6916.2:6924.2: 3.682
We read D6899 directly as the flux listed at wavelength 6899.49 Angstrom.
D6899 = 3.716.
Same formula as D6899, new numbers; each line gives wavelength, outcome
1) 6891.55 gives 3.846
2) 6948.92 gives 3.935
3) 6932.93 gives 3.62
